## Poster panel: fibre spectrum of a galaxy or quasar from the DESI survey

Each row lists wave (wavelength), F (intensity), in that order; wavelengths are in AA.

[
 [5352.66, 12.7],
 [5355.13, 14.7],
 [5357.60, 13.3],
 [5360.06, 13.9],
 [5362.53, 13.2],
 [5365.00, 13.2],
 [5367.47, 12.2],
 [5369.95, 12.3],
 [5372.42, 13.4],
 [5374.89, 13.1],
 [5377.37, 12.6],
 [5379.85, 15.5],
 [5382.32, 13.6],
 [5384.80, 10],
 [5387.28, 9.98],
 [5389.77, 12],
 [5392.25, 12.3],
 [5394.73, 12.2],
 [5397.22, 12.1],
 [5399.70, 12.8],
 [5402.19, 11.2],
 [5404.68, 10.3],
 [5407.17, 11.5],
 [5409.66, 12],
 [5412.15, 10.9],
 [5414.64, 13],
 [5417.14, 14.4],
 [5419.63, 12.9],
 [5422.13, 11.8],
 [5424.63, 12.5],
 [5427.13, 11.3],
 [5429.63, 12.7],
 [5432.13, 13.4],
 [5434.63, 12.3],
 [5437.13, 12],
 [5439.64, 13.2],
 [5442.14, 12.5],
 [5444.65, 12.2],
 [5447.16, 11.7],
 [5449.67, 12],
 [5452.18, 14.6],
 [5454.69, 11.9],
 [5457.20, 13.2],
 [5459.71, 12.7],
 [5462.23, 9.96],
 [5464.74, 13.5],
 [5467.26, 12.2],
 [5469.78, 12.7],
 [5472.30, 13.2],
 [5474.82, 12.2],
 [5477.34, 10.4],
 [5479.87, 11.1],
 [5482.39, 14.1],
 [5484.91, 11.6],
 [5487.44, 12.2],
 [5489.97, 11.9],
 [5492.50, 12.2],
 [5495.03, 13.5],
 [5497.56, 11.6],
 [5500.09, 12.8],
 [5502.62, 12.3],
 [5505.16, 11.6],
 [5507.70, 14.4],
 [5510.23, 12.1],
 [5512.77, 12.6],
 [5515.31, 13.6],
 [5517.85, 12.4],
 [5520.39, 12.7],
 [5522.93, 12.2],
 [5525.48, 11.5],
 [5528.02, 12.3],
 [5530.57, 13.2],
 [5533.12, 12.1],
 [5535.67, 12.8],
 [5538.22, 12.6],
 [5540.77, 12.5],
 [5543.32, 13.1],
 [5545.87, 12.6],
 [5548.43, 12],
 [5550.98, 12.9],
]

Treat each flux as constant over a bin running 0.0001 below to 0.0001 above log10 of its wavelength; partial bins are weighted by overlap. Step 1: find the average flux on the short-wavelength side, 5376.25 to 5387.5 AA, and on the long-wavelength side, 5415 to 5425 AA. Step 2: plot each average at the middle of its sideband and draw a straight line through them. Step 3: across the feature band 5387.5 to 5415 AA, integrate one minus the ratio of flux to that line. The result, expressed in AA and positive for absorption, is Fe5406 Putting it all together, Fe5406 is 2.2 AA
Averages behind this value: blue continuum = 12.6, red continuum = 12.9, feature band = 11.7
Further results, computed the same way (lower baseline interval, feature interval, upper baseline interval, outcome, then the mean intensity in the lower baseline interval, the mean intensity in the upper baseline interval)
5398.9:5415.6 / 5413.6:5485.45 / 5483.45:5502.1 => -3.1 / 11.6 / 12.3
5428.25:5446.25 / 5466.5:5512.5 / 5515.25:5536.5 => 0.6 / 12.6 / 12.5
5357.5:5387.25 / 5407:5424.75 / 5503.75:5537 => 0.5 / 12.9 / 12.6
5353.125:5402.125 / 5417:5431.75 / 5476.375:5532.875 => 0.1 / 12.7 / 12.4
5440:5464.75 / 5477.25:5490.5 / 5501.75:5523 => 0.6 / 12.4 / 12.7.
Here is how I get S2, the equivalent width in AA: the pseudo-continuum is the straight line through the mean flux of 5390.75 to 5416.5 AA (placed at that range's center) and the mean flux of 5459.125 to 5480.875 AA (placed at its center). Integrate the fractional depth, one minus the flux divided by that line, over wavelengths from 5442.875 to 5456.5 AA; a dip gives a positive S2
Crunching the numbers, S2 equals -0.6 AA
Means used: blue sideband 11.9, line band 12.5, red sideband 12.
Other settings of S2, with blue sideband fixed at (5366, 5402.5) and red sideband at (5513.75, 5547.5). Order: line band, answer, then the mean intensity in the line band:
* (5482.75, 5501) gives 0.3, 12.3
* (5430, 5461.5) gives -0.3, 12.6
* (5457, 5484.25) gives 0.6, 12.2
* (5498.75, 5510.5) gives -0.1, 12.7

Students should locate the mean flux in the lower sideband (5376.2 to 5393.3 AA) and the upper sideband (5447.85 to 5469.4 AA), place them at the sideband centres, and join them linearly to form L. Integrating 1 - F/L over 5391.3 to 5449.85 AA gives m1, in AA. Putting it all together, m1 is 0.8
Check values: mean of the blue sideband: 12.3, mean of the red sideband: 12.5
